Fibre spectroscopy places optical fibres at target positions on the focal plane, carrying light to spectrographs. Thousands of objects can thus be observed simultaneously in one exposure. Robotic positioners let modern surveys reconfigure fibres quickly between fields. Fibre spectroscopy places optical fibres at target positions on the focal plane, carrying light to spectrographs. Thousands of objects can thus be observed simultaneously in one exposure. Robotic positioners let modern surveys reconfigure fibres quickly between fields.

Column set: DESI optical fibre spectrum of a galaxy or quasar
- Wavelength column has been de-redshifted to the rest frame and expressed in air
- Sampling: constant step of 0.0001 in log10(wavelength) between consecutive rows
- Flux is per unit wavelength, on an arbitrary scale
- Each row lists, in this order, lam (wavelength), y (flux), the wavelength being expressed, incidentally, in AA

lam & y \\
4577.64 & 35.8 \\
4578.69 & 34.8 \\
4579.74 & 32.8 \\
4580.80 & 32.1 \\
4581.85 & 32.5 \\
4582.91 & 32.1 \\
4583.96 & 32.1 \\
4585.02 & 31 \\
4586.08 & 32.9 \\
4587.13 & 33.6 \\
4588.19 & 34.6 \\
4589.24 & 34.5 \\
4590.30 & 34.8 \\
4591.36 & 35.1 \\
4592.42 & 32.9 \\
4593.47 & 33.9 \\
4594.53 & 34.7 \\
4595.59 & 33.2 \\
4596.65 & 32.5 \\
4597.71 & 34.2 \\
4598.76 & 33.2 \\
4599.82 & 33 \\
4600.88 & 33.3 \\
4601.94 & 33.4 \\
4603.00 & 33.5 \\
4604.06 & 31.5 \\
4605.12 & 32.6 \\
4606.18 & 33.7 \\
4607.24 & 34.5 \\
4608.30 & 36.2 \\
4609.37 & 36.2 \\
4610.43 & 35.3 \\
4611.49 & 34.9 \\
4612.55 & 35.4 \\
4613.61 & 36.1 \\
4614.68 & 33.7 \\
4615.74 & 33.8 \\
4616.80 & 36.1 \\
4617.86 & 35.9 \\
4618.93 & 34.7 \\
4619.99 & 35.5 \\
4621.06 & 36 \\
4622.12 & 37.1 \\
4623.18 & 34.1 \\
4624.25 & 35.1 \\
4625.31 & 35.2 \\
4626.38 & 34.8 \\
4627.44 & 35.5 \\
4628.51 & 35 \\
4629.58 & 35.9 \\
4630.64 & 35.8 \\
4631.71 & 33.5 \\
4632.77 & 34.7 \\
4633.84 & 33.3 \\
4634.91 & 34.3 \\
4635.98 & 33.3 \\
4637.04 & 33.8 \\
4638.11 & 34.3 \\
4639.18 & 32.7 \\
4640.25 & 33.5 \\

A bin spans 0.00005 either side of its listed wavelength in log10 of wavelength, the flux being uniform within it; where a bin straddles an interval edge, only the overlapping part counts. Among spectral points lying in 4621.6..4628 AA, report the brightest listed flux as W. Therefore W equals 37.1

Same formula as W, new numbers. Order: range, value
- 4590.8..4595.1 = 35.1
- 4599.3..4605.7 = 33.5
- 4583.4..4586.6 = 32.9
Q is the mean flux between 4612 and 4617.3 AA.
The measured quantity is 35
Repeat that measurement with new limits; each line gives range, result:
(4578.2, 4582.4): 33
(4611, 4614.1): 35.5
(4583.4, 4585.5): 31.6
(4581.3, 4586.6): 32.1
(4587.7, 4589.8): 34.6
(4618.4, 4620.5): 35.2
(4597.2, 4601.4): 33.5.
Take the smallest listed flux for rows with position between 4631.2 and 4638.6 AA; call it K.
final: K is 33.3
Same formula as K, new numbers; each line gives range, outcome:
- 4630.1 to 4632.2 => 33.5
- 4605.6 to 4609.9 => 33.7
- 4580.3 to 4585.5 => 31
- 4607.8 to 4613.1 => 34.9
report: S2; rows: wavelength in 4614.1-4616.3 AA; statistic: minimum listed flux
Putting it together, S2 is 33.7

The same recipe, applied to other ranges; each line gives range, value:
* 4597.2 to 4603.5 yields 33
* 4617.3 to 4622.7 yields 34.7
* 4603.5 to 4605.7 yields 31.5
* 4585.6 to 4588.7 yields 32.9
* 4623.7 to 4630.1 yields 34.8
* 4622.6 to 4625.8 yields 34.1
